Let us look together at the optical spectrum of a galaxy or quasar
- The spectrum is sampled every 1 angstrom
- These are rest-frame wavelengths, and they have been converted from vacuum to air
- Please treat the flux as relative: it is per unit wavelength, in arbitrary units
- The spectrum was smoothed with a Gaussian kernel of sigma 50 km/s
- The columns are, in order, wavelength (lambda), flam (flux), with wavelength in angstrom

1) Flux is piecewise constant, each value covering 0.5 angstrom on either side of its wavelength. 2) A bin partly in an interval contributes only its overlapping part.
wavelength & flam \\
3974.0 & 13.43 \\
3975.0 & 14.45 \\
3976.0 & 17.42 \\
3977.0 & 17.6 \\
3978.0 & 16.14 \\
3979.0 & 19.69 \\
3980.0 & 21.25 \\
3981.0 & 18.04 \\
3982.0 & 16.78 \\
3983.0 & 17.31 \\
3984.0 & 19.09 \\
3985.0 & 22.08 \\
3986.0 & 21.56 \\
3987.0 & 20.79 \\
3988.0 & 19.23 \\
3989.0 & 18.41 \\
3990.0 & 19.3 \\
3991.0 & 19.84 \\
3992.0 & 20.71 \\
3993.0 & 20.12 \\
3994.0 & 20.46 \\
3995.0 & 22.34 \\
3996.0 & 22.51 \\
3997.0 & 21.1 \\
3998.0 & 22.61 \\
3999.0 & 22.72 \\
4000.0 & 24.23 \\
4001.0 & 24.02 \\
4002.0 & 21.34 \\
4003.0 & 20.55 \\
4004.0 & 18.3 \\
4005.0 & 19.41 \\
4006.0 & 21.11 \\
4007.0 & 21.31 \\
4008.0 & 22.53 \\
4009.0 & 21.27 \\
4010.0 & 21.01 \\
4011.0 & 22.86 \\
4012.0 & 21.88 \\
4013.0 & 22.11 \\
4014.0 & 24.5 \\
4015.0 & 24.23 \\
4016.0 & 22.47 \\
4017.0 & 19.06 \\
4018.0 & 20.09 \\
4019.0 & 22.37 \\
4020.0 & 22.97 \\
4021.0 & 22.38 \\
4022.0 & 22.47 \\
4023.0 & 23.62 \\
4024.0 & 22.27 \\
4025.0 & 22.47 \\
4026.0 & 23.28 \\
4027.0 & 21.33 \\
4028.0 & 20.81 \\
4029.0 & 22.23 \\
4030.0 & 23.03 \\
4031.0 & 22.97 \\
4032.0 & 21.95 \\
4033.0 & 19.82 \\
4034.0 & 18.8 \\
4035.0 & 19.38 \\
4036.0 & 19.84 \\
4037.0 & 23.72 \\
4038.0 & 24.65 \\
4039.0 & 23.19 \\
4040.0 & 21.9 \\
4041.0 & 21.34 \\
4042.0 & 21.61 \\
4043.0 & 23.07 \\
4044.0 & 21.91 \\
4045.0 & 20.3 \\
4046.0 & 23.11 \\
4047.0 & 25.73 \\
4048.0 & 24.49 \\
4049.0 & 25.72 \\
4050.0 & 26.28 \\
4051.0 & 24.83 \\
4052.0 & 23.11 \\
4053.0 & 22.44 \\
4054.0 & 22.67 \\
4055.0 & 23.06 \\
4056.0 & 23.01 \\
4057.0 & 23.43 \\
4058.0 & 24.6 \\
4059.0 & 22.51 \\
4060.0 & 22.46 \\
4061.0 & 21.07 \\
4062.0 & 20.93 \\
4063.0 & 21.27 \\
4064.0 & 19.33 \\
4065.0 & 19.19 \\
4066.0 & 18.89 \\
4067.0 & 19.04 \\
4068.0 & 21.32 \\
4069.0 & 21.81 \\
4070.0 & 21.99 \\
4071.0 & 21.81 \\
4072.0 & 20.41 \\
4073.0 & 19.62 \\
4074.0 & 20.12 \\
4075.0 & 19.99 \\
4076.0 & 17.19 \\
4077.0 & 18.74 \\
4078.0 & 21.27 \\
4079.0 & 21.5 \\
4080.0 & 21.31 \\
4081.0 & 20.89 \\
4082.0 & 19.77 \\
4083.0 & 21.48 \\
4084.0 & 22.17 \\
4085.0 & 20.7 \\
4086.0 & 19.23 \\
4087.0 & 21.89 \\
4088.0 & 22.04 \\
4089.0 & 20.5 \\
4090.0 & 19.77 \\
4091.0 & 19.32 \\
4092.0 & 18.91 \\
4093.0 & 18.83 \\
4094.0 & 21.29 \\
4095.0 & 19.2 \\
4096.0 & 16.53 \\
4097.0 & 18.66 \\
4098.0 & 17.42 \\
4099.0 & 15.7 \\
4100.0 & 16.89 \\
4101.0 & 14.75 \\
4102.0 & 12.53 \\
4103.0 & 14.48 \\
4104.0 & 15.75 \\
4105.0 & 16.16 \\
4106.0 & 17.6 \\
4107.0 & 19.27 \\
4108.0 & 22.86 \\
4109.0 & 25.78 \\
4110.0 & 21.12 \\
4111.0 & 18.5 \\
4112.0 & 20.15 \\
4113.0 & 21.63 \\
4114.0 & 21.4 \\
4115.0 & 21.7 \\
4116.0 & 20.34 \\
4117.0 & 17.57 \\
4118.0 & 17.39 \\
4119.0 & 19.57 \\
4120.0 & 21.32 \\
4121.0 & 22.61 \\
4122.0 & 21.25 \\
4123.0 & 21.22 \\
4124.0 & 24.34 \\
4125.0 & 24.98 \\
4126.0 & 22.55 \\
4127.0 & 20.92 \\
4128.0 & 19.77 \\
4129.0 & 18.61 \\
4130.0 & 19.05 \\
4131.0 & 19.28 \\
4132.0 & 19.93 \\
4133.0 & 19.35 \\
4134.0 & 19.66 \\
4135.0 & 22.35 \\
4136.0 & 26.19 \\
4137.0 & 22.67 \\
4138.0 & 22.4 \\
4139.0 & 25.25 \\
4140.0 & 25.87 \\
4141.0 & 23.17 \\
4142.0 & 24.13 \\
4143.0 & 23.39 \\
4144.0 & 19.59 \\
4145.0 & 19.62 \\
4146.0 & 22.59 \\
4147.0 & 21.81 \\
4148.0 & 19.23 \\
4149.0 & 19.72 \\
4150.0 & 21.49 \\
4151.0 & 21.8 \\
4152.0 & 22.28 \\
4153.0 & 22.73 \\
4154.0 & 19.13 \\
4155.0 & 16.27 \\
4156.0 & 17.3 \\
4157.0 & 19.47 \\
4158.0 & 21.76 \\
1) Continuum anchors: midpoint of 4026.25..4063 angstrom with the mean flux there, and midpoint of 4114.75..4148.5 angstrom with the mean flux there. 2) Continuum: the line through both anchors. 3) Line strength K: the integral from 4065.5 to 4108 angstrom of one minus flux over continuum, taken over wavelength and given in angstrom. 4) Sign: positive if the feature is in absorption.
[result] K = 5.34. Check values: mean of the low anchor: 22.5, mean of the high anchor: 21.5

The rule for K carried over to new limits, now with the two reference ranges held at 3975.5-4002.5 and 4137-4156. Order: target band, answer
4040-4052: -1.54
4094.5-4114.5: 2.76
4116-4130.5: 0.42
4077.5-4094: 0.36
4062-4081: 0.60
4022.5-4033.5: -0.84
